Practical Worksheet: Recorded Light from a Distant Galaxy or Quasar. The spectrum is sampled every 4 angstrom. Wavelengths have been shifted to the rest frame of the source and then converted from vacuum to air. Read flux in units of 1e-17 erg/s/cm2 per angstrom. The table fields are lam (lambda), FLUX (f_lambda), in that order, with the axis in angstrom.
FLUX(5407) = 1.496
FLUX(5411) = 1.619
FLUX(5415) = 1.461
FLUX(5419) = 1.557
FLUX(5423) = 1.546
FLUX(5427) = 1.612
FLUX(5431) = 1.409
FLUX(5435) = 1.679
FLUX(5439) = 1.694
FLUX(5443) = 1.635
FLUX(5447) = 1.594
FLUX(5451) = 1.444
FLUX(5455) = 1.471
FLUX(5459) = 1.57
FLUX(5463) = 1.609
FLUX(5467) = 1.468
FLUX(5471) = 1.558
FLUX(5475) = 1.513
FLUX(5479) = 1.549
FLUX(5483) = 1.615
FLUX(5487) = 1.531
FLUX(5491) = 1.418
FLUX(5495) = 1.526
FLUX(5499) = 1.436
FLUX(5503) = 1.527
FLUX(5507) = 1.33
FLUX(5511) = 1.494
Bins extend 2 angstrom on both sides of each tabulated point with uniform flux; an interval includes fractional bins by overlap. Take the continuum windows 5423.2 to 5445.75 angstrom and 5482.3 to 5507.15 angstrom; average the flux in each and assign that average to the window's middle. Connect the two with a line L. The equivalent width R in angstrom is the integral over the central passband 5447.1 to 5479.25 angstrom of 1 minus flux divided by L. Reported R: 0.44 angstrom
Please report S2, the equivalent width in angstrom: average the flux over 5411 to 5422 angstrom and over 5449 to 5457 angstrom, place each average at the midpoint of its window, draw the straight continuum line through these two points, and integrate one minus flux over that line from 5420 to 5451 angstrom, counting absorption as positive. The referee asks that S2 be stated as -1.9 angstrom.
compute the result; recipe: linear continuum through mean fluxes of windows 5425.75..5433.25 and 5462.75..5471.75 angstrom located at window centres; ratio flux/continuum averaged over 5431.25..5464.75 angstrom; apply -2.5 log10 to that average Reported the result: -0.04 mag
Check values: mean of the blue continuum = 1.51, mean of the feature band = 1.58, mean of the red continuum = 1.53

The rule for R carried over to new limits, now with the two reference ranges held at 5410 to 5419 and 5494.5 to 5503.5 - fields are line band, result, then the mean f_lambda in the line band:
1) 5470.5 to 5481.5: -0.30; 1.54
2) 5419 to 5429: -0.29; 1.57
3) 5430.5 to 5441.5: -0.71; 1.62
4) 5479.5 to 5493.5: -0.29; 1.52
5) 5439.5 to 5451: -0.59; 1.6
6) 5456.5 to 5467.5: -0.36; 1.56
